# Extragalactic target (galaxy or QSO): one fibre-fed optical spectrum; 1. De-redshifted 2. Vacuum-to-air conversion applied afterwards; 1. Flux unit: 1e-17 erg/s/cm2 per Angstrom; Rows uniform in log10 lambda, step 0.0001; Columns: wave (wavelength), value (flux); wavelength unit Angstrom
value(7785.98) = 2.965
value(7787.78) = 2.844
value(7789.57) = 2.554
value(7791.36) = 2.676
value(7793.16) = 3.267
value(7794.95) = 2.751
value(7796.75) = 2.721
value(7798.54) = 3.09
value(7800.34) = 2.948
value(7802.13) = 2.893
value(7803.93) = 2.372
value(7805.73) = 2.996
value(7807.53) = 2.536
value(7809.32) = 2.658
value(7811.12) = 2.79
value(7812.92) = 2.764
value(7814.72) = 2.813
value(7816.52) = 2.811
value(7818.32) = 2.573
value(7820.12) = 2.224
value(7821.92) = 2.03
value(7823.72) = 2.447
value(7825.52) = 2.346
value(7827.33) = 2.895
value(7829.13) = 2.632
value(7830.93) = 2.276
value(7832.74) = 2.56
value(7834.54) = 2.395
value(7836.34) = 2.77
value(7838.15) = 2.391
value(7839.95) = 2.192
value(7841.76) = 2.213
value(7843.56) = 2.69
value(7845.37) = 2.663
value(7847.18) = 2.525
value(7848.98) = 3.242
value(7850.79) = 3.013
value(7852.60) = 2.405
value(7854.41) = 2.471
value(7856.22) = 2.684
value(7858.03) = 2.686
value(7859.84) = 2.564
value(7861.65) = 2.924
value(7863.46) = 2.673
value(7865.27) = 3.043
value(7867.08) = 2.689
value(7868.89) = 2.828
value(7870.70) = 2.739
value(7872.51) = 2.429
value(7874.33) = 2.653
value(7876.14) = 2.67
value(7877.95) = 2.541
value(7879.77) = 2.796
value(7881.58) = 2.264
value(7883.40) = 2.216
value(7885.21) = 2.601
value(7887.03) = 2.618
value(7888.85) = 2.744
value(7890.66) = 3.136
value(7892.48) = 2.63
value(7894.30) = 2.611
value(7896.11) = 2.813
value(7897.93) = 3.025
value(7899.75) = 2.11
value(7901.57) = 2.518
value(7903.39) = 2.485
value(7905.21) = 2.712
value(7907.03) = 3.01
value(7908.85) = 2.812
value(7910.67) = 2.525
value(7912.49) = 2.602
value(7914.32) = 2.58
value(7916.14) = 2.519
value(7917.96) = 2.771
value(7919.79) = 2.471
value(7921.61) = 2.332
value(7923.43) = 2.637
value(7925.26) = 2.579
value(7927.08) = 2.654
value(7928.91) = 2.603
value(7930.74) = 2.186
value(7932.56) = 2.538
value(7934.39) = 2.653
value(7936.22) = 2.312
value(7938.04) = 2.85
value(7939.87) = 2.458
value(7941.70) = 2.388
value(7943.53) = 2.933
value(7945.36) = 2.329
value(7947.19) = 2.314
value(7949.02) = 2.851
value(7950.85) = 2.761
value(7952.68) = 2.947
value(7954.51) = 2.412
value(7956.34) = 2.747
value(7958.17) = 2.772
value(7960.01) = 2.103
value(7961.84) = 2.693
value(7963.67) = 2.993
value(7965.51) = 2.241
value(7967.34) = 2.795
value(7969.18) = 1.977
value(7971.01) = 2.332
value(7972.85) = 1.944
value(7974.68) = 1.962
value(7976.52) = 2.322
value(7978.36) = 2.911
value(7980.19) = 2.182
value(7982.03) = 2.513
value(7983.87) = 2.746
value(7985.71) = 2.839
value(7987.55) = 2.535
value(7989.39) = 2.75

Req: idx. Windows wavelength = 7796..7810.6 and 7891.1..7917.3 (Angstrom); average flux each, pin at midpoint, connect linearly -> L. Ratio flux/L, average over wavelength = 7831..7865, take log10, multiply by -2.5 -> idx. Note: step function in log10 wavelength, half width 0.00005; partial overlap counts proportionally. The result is 0.04 mag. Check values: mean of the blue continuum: 2.78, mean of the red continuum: 2.65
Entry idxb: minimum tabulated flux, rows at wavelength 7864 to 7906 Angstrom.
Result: 2.11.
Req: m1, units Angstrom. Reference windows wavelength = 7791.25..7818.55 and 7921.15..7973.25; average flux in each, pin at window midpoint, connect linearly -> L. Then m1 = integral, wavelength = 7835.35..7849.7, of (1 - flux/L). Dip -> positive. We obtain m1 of 0.8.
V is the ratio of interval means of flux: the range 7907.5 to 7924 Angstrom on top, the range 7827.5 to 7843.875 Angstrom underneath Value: 1.1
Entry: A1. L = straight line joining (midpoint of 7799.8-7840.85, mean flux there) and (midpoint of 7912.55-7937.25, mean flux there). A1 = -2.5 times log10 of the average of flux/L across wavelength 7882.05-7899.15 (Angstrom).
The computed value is -0.06 mag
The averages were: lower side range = 2.58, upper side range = 2.53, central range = 2.69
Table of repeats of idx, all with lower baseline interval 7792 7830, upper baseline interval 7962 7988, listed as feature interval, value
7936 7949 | -0.019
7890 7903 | -0.044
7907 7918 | -0.046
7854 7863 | -0.022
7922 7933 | 0.000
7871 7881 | -0.007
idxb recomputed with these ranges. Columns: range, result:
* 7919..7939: 2.186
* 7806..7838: 2.03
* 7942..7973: 1.944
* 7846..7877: 2.405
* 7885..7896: 2.601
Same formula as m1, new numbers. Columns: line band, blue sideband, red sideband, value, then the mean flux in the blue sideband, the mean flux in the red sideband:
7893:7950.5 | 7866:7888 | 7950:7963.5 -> 0.82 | 2.59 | 2.65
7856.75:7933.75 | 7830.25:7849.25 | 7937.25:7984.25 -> -3.54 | 2.52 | 2.51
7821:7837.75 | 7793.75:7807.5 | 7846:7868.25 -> 1.80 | 2.82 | 2.74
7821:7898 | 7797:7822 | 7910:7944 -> 0.56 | 2.7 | 2.55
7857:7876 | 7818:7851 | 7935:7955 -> -1.32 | 2.52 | 2.6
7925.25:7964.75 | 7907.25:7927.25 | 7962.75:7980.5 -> -1.76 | 2.6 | 2.37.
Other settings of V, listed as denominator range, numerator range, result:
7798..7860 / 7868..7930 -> 1.00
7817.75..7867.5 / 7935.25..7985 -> 0.97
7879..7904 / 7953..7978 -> 0.93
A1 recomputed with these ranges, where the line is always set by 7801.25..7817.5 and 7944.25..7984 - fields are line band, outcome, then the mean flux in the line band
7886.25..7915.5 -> -0.038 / 2.68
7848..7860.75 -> -0.023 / 2.72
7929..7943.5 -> 0.007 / 2.52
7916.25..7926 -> 0.002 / 2.55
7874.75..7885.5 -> 0.045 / 2.52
